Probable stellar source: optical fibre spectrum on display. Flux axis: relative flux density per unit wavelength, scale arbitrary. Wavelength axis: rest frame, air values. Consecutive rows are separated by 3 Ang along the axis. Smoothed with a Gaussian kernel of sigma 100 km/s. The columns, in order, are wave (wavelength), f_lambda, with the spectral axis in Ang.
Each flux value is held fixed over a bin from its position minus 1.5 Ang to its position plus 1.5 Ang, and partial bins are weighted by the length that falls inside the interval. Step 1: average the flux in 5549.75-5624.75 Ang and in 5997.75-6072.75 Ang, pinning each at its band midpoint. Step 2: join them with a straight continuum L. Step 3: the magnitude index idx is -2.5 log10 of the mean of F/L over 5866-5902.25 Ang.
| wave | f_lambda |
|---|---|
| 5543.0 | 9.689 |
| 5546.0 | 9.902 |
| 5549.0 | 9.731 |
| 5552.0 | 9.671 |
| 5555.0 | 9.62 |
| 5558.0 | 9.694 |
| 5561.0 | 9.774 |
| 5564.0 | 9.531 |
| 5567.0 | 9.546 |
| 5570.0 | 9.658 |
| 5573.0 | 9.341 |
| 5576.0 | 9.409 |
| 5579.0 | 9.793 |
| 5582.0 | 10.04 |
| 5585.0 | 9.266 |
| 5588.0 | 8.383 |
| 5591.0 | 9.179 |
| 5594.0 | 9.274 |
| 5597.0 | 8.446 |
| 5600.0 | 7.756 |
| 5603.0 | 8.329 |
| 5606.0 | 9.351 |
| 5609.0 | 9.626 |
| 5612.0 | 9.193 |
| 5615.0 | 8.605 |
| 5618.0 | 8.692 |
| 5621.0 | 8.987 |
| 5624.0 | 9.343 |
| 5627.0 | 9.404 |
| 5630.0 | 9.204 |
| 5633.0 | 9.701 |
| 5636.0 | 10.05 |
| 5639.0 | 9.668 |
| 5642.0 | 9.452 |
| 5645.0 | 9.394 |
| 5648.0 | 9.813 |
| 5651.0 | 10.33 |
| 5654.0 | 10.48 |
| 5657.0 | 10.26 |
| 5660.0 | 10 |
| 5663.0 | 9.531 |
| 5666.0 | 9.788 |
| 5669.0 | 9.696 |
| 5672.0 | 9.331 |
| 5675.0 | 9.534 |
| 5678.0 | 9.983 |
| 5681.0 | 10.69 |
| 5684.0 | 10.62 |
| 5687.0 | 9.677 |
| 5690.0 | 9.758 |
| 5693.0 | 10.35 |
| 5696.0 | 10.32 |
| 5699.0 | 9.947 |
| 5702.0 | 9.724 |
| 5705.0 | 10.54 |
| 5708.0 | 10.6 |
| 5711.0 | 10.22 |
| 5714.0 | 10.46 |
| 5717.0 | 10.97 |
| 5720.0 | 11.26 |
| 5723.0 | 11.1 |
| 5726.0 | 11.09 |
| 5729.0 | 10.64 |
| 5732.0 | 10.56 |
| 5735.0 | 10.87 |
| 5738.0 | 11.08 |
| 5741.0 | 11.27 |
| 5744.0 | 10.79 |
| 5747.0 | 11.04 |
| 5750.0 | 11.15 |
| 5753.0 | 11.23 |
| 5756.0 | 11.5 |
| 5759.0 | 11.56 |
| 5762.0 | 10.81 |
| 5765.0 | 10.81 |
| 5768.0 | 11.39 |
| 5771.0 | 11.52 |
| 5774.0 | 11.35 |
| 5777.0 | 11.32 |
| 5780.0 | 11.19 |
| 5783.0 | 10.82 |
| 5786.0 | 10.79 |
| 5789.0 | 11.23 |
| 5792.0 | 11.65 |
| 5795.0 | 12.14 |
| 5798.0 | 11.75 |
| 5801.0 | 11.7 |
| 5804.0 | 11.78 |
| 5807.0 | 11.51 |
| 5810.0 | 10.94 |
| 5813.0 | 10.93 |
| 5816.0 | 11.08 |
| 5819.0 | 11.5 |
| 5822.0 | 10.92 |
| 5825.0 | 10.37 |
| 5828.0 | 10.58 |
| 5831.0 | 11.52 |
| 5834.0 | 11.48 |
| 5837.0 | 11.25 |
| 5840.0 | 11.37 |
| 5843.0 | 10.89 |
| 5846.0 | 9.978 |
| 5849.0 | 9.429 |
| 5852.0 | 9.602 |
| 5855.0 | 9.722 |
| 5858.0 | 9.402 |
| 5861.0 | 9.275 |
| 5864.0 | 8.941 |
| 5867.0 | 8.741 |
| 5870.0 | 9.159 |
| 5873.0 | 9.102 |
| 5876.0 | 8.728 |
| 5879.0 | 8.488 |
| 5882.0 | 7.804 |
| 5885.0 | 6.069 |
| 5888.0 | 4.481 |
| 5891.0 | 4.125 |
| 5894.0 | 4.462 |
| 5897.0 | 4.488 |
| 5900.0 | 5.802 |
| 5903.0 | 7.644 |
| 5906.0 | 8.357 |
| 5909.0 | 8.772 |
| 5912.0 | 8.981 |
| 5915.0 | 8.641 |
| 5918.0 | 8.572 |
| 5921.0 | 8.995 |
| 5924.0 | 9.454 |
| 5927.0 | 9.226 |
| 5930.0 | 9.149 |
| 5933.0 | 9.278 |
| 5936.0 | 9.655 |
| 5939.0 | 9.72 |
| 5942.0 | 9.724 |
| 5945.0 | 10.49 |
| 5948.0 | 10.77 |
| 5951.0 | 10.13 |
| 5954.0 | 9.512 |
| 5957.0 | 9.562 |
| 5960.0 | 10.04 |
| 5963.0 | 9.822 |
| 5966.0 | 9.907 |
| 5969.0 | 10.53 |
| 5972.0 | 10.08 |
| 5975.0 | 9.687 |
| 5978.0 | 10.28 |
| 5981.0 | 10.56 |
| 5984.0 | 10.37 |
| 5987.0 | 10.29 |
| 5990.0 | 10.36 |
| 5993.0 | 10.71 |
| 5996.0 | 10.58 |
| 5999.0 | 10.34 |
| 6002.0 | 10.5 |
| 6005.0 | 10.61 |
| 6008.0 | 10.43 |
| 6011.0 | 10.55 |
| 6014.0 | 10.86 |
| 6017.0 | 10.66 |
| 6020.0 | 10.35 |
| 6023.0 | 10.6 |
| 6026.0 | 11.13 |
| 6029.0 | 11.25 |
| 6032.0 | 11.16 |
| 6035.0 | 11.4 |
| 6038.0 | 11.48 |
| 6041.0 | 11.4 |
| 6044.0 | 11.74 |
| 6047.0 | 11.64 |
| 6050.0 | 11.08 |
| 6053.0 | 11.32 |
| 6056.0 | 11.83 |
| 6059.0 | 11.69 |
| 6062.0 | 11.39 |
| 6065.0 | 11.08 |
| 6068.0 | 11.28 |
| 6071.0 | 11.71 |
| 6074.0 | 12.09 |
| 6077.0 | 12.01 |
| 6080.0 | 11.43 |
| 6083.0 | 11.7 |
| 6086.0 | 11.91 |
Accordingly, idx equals 0.47 mag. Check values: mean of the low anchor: 9.22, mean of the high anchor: 11.1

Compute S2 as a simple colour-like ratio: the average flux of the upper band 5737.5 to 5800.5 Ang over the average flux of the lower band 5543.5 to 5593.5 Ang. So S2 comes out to 1.2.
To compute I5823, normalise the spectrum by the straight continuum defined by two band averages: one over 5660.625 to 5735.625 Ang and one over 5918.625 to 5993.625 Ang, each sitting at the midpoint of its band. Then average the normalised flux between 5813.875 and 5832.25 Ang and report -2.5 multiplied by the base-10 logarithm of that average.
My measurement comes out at -0.091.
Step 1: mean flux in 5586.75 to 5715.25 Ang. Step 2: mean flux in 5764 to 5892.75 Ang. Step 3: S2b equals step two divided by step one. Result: 1.05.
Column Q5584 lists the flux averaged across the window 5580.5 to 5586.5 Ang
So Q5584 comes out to 9.65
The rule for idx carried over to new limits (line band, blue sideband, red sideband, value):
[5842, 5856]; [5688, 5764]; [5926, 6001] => 0.052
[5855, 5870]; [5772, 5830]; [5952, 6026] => 0.193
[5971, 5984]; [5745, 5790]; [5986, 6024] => 0.044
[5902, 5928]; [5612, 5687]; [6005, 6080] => 0.222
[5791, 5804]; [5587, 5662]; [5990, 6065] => -0.175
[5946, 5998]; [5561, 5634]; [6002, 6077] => 0.072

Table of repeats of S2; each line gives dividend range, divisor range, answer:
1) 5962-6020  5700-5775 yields 0.95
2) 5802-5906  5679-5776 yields 0.85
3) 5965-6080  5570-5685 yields 1.15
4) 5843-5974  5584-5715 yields 0.91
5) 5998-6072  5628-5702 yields 1.12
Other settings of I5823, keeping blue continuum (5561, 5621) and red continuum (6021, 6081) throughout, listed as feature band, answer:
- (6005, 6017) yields 0.061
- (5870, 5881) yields 0.200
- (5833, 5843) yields -0.092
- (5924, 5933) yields 0.170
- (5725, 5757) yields -0.117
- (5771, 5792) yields -0.112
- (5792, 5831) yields -0.107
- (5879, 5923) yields 0.456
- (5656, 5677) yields -0.024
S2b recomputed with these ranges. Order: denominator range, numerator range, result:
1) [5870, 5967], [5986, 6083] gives 1.32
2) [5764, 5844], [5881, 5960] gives 0.73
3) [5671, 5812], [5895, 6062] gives 0.92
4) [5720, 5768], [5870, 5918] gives 0.65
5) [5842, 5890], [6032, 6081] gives 1.33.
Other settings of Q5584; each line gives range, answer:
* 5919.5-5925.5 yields 9.22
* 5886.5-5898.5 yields 4.39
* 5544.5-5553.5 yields 9.77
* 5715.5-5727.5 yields 11.1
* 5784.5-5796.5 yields 11.5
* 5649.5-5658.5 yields 10.4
